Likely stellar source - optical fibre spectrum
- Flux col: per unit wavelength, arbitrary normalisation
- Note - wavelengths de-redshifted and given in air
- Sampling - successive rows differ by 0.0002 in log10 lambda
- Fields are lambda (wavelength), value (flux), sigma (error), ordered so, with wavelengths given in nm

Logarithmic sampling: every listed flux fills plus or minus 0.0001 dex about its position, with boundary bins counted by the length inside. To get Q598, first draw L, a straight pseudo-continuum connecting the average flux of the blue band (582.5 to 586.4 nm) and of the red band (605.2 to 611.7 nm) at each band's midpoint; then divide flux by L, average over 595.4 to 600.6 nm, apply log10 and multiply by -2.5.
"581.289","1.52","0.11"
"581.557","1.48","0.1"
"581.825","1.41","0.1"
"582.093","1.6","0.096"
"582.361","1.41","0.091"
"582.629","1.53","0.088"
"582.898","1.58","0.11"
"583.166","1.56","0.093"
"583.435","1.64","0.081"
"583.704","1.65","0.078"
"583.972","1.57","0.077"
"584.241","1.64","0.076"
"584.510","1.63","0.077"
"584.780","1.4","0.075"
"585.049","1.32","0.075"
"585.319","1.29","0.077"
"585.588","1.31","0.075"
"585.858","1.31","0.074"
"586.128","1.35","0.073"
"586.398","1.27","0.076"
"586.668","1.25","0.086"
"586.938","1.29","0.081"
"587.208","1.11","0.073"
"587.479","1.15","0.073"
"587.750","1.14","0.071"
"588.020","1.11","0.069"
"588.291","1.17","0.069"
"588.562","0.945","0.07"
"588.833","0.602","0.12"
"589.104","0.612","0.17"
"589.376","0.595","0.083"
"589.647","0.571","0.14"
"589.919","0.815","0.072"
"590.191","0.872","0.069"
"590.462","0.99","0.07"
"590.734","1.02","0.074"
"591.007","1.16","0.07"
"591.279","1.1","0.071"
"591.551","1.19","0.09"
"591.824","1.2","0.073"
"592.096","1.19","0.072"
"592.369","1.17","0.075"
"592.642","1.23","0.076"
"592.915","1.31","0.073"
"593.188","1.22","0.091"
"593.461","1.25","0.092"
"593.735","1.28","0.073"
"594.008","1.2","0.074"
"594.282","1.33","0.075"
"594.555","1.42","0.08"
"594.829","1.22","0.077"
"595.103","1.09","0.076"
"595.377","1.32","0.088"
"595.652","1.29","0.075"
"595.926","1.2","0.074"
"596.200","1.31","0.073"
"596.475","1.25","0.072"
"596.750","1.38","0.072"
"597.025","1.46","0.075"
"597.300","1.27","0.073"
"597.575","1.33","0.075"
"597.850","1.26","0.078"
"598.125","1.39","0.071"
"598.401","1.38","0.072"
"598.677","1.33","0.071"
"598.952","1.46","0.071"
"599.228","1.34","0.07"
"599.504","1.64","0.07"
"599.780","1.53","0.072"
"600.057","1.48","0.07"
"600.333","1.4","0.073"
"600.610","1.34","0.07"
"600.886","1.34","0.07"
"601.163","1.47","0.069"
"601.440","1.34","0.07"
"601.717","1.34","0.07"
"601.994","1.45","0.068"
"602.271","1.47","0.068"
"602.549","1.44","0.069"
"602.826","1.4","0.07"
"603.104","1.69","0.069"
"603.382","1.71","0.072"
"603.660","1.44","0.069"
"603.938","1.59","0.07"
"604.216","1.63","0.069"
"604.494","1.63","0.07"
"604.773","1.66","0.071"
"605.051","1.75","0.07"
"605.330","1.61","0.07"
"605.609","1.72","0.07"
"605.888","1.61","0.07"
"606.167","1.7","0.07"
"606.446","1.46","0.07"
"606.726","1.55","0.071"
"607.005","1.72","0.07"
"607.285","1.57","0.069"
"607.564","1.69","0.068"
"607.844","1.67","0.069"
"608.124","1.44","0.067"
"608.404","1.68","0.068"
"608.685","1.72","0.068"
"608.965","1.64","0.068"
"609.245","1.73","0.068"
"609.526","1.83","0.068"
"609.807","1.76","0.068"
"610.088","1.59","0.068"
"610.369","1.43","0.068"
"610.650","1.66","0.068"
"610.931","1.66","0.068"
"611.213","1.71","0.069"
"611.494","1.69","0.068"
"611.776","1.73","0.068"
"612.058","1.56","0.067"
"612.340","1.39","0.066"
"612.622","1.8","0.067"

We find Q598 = 0.15 mag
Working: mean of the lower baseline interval 1.48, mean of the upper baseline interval 1.65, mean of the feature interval 1.37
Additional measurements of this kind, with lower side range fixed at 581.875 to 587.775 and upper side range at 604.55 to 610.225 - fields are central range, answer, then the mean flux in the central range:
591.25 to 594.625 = 0.208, 1.24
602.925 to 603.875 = 0.007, 1.6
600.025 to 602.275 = 0.140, 1.4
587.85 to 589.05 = 0.473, 0.939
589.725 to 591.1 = 0.479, 0.948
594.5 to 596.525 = 0.212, 1.26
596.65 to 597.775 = 0.144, 1.35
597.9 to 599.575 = 0.114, 1.41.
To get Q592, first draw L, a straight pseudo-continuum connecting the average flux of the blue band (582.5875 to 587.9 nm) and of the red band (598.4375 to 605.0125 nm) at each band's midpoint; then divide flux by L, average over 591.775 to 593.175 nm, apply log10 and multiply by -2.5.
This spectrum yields 0.175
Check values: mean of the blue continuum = 1.4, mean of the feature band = 1.22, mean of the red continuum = 1.49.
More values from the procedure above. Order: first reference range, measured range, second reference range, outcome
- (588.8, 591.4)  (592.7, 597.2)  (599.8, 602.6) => -0.18 mag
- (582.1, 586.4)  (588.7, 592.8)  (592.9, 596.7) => 0.37 mag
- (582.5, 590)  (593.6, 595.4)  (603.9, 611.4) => 0.10 mag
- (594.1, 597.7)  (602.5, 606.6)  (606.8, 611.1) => -0.05 mag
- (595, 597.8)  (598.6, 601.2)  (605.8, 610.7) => -0.03 mag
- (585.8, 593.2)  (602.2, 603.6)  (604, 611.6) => -0.03 mag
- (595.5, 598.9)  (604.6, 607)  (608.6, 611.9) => -0.05 mag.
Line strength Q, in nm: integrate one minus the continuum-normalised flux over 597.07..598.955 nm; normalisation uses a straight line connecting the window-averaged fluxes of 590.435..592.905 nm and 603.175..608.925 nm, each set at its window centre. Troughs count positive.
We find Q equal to 0.03 nm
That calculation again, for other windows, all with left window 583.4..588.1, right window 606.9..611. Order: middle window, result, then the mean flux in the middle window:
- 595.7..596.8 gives 0.156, 1.28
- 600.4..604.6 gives 0.233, 1.48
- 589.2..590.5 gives 0.610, 0.747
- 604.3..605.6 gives -0.054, 1.67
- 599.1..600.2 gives 0.024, 1.5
